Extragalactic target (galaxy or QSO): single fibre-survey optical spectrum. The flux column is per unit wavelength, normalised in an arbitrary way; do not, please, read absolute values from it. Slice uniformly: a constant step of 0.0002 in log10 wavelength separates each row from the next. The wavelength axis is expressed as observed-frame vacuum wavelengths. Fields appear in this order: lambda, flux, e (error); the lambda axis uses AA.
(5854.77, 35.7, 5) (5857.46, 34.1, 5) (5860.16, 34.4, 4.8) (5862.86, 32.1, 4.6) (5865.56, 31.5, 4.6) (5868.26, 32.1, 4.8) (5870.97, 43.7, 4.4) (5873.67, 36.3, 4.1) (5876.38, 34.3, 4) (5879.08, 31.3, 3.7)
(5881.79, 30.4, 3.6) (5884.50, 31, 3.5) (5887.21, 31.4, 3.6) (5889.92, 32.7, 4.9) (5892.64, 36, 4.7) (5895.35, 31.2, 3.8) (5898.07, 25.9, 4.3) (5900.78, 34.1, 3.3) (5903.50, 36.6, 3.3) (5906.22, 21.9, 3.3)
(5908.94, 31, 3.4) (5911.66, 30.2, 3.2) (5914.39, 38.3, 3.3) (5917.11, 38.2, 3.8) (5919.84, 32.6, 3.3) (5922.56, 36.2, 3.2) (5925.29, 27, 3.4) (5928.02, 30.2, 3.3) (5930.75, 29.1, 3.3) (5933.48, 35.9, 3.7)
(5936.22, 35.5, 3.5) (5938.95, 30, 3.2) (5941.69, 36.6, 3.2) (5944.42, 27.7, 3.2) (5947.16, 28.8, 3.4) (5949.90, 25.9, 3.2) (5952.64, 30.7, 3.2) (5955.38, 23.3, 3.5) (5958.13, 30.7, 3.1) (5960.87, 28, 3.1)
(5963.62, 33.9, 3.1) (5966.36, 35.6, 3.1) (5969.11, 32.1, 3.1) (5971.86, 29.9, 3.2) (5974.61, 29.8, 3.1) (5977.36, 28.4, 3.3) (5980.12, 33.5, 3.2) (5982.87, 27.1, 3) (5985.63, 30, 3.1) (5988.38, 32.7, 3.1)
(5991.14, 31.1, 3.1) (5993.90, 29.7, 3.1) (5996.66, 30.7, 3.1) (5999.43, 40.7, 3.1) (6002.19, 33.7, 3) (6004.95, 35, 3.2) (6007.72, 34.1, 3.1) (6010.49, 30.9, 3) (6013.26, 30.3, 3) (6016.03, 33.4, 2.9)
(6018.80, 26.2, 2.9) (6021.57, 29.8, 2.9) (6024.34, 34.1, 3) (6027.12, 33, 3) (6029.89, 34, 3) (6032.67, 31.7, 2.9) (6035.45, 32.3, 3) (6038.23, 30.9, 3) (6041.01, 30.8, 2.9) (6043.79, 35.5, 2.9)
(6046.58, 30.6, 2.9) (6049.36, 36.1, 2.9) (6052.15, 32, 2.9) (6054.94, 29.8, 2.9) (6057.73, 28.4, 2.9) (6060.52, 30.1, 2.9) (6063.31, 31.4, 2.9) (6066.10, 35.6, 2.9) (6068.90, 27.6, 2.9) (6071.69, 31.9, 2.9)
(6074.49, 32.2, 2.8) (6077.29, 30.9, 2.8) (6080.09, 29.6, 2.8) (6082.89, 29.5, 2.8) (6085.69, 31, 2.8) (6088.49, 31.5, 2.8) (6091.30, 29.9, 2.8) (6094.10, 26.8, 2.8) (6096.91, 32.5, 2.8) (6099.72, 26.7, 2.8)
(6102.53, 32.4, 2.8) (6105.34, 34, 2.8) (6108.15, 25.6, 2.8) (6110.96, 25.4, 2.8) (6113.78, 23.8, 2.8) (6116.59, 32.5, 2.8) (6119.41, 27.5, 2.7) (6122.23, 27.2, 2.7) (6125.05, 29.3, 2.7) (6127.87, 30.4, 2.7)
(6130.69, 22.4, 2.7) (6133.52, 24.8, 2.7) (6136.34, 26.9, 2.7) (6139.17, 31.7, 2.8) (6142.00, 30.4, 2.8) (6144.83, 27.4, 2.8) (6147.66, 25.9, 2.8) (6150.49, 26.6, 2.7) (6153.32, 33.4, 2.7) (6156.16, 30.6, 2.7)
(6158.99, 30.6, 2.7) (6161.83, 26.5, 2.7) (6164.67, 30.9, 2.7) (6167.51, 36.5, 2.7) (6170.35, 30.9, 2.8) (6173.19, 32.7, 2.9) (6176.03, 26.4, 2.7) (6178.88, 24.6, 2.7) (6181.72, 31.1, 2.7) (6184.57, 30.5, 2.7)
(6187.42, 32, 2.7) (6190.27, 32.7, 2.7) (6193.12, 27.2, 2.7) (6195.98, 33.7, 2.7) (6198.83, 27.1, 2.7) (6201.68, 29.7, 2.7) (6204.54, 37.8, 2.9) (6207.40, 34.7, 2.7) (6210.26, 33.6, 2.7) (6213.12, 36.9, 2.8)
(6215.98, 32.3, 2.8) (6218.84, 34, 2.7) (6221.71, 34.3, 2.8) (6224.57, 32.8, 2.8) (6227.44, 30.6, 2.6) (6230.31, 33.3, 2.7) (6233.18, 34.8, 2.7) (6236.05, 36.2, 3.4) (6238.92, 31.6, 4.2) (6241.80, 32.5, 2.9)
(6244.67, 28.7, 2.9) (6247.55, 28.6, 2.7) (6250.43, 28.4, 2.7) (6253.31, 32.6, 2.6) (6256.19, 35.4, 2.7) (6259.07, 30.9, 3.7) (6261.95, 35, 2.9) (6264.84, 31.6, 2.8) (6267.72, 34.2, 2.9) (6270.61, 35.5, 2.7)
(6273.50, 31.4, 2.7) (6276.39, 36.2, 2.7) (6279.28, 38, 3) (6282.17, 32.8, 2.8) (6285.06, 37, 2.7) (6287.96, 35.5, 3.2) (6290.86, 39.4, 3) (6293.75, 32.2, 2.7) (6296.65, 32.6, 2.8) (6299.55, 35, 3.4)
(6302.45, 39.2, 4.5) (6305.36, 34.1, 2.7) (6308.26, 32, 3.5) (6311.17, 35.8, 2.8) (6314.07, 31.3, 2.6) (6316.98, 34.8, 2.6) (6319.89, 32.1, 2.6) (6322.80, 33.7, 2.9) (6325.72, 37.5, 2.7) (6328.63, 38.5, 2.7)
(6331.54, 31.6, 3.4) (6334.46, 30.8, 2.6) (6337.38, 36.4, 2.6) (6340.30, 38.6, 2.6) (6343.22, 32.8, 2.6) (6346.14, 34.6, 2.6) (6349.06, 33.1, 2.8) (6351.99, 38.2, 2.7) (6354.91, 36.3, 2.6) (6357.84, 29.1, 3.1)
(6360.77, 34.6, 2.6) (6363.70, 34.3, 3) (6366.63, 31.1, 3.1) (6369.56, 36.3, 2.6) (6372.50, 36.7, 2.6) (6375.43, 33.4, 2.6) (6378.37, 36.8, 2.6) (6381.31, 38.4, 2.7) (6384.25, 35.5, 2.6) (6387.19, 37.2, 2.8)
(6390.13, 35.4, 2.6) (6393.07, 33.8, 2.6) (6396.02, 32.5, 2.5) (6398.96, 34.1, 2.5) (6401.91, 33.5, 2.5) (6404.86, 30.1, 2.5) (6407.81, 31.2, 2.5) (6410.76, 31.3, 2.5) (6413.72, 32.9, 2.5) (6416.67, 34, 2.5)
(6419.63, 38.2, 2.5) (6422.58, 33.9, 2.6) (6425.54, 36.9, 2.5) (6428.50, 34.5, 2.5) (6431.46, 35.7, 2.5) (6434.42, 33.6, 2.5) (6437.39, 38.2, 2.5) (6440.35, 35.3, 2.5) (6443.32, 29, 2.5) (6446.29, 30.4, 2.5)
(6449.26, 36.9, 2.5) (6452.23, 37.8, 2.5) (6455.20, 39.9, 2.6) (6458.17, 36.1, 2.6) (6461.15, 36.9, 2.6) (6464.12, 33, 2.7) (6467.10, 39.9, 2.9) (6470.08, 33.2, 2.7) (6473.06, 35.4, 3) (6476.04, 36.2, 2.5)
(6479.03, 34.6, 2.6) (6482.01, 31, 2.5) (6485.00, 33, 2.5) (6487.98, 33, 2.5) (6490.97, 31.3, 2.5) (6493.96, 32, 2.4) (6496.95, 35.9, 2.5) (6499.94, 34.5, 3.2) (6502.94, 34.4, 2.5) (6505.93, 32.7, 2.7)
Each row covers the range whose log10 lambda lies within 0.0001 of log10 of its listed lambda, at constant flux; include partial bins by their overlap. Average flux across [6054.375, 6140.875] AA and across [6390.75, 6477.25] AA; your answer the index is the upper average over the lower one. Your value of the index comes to 1.2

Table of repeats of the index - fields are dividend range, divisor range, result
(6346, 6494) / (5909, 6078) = 1.09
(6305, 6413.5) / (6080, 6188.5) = 1.17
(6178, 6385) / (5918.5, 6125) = 1.09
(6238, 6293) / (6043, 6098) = 1.08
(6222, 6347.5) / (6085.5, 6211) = 1.14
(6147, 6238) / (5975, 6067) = 0.99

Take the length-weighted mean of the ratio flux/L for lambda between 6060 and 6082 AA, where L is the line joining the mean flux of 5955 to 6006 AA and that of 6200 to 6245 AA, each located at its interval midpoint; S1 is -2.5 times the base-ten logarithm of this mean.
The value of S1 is 0.04 mag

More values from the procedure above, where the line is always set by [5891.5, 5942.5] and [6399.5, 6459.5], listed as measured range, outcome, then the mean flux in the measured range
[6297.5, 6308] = -0.05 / 35.4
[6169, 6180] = 0.16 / 28.7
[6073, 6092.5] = 0.08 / 30.7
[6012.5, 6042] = 0.04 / 31.5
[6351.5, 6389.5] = -0.03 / 35.2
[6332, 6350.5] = 0.00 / 34.2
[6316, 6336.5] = 0.00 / 34.2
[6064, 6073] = 0.04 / 31.7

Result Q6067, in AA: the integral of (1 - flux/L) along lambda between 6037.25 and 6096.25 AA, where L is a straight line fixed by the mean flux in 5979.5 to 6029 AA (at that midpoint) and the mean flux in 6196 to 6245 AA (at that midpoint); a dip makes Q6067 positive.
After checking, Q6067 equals 2.3 AA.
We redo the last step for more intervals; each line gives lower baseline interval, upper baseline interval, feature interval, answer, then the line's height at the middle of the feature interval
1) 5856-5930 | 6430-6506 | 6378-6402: -0.6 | 34.4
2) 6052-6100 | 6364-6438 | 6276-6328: -2.6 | 33.3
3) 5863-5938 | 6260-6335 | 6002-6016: 0.2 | 33.2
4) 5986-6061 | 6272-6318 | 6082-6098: 1.3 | 32.8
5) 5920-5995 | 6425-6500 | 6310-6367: -0.9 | 33.8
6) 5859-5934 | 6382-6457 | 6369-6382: -0.7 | 34.4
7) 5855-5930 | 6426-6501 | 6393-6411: 1.1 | 34.5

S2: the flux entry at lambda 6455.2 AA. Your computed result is 39.9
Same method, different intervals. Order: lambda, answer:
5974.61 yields 29.8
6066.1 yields 35.6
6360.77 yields 34.6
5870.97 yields 43.7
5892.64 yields 36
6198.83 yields 27.1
